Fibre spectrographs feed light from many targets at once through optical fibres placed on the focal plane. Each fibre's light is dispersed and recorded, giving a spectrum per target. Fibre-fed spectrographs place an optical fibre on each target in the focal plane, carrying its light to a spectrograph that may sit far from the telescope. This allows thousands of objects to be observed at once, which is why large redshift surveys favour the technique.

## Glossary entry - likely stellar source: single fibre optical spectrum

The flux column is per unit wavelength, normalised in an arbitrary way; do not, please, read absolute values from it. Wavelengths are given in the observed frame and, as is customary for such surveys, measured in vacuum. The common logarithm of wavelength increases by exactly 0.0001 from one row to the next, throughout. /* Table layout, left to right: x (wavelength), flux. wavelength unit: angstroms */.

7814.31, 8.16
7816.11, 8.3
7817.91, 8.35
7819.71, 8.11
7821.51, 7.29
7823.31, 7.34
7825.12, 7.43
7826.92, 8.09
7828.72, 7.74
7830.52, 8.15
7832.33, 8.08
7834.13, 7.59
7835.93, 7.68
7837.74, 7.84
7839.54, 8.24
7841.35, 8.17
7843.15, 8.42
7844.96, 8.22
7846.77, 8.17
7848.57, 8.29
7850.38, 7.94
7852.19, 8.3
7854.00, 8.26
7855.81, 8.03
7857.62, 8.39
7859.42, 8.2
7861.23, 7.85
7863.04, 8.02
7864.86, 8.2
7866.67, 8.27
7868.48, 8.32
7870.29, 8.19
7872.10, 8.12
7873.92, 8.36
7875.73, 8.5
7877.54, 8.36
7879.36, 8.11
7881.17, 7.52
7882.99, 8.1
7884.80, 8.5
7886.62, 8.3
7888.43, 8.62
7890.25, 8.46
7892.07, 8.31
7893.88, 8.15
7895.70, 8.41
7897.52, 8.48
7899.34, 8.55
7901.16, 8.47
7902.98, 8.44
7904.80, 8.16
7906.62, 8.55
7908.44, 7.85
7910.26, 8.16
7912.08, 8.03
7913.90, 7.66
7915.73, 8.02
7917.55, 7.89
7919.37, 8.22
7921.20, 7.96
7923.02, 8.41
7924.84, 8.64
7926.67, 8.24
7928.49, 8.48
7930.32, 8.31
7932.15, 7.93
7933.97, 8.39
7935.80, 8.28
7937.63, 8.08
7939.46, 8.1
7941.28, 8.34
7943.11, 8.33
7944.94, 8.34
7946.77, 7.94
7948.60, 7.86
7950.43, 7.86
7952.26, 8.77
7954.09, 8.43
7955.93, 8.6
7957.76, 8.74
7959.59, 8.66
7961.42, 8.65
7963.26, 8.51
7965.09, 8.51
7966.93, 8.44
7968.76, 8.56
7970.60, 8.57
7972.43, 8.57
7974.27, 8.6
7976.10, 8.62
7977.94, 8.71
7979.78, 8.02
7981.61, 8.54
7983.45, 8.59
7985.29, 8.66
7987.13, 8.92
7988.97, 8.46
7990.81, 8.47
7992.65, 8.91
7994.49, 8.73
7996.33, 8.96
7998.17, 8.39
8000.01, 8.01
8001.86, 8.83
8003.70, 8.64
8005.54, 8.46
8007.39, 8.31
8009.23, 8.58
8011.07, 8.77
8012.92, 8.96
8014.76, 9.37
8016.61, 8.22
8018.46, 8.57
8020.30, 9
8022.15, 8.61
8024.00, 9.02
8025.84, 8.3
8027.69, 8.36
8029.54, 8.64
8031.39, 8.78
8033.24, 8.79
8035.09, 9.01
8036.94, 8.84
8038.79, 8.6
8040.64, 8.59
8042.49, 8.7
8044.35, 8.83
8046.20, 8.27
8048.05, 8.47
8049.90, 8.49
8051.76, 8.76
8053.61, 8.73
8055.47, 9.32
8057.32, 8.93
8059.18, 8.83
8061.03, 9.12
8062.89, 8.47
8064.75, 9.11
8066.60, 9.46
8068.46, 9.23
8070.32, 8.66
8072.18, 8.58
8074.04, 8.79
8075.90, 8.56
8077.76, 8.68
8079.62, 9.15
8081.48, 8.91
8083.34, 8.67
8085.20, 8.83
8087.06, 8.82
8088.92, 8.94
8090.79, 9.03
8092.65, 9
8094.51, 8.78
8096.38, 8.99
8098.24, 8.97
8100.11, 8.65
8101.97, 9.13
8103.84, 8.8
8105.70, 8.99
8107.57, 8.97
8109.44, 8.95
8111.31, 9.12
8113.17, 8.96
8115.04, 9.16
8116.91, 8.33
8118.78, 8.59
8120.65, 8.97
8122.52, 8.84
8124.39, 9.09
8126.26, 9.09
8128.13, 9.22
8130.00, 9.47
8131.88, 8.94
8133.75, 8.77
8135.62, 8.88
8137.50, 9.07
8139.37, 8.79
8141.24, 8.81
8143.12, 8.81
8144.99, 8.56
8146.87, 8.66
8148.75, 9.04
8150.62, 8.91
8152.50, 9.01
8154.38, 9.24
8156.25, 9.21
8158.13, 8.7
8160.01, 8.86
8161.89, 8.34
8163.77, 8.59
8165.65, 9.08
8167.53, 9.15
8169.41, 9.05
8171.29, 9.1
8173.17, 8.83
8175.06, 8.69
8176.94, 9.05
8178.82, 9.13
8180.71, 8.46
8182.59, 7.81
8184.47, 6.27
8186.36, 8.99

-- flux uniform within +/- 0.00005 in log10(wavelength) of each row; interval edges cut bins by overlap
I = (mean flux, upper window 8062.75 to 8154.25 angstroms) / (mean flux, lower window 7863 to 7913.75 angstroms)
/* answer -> 1.08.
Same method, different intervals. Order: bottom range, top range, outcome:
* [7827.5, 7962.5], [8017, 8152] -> 1.08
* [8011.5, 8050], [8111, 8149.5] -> 1.02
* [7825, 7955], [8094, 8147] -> 1.09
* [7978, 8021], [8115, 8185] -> 1.02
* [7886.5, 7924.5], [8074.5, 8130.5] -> 1.08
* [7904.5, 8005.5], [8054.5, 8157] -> 1.06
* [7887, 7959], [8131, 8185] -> 1.06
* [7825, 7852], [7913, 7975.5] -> 1.04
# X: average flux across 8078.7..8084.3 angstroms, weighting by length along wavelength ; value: 8.91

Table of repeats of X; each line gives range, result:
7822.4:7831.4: 7.75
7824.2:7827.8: 7.74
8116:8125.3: 8.76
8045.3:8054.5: 8.55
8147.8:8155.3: 9.05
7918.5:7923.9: 8.19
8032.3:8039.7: 8.81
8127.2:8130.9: 9.35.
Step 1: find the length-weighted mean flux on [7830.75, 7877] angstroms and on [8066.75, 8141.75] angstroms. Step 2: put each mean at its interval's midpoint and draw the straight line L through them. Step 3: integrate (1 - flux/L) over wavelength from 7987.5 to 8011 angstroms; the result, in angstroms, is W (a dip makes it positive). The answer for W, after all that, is 0.0 angstroms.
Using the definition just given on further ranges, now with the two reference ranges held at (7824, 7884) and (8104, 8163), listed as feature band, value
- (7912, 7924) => 0.4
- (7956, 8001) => -0.6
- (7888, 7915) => -0.2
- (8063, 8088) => -0.4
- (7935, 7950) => 0.4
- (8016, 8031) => 0.0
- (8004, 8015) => -0.2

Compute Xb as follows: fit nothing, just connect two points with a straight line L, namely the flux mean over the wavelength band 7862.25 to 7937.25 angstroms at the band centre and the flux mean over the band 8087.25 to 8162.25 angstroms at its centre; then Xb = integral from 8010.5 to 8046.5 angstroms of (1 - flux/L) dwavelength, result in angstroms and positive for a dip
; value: -0.4 angstroms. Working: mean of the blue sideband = 8.24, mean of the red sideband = 8.92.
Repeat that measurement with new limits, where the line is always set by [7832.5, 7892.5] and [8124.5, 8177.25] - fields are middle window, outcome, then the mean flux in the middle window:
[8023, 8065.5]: -0.4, 8.74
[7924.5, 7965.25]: 0.2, 8.34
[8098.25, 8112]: -0.2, 8.94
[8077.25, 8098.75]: -0.3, 8.9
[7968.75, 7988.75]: -0.2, 8.57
